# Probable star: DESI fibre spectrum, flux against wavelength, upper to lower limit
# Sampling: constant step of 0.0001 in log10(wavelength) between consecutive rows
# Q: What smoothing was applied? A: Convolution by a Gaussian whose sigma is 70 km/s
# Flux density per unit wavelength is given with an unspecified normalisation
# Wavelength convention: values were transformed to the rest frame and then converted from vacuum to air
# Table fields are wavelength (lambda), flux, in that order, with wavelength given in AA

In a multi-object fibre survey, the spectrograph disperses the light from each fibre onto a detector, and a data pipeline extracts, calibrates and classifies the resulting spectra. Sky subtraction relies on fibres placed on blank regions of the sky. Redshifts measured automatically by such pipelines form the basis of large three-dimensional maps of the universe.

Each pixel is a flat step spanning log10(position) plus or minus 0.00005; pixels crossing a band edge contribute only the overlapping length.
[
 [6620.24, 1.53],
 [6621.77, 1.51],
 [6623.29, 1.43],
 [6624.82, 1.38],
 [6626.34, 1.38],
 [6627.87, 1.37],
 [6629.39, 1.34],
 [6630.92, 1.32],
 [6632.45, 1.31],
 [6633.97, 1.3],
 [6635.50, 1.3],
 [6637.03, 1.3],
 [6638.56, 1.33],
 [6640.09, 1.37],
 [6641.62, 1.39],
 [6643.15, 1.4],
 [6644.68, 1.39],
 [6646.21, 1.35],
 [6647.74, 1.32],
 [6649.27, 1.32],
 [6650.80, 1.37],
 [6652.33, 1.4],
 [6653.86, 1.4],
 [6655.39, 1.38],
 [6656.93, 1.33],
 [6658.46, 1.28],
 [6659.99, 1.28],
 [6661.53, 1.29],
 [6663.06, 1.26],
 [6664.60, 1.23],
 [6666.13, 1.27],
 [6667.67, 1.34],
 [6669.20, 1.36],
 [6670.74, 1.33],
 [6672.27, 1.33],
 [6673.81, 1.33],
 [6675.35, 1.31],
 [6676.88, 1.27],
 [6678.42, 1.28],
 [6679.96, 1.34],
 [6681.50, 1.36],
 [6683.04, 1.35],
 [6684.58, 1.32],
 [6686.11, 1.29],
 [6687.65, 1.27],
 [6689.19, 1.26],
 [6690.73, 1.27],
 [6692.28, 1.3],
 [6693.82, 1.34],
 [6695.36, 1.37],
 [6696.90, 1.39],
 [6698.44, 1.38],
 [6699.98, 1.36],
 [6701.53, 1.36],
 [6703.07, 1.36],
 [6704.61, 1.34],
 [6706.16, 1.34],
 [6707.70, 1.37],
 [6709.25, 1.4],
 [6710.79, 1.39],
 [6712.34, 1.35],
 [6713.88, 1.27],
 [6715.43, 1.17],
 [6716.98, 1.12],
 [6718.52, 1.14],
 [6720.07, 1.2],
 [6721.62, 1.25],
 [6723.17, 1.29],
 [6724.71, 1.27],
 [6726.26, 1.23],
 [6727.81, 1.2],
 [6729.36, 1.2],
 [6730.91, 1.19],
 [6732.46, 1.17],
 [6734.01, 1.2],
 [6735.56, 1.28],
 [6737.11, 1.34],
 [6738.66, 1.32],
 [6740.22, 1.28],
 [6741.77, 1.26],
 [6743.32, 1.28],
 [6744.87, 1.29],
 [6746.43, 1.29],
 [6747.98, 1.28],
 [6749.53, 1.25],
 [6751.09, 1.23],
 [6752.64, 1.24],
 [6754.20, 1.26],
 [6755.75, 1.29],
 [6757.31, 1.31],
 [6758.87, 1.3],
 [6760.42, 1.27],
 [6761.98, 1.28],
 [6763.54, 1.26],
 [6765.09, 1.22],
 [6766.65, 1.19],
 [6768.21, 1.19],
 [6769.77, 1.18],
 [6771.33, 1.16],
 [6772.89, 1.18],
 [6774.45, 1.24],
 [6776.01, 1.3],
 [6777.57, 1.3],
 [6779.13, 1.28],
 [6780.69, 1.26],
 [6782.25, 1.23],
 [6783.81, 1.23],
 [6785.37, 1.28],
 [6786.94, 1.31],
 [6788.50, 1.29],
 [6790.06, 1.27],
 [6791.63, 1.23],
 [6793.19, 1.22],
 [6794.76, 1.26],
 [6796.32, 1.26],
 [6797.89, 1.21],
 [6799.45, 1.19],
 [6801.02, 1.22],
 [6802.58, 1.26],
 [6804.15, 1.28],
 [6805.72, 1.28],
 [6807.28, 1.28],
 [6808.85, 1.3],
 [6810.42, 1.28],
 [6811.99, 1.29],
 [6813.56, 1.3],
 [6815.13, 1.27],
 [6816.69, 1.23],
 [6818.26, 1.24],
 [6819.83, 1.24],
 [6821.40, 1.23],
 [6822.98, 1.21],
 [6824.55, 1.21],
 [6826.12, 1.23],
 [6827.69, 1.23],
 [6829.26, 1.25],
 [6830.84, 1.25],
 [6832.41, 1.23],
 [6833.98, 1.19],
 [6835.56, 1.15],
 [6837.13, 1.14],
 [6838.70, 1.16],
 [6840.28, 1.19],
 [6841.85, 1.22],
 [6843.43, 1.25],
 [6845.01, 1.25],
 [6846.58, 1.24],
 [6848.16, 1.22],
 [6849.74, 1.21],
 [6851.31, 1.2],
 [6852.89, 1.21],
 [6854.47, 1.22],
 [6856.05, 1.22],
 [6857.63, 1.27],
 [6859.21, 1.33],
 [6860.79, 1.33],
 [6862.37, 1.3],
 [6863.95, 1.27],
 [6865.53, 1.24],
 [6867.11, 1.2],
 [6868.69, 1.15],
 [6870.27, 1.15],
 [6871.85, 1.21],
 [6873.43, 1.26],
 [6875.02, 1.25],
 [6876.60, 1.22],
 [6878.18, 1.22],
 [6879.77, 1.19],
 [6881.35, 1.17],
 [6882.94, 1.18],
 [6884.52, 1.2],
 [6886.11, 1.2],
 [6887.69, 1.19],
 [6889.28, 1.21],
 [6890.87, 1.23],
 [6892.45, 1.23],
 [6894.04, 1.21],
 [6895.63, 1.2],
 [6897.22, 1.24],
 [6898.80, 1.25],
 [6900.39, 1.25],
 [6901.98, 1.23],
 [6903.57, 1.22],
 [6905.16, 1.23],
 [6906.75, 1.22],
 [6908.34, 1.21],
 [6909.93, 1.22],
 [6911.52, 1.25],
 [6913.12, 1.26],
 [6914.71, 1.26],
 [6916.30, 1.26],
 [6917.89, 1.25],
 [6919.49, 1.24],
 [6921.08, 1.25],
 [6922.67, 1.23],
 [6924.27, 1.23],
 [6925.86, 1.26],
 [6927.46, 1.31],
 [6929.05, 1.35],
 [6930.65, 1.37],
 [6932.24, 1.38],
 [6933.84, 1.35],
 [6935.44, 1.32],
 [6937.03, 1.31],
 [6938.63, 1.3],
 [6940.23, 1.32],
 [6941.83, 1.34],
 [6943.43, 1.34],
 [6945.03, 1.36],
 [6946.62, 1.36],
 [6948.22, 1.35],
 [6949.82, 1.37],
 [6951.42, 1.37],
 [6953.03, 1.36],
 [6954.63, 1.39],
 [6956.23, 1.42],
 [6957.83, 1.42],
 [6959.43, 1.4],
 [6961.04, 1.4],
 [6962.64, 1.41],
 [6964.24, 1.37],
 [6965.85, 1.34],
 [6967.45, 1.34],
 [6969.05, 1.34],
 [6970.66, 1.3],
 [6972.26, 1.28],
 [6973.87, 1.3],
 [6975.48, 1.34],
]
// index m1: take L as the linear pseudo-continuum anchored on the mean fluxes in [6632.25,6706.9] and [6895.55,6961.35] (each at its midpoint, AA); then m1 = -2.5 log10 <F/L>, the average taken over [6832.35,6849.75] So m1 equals 0.094 mag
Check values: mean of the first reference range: 1.33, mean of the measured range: 1.2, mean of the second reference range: 1.3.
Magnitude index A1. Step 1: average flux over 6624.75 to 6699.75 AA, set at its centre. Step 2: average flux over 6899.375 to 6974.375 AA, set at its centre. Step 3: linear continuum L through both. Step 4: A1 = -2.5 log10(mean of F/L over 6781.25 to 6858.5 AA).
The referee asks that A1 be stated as 0.07 mag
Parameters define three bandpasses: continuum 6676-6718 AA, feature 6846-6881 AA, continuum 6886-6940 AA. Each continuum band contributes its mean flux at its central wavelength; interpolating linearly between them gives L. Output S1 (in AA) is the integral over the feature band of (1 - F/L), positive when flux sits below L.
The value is 1.1 AA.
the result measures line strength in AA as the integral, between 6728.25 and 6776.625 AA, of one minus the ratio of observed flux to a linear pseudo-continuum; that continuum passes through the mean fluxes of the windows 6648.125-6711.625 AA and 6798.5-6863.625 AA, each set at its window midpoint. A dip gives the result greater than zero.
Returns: 1.41 AA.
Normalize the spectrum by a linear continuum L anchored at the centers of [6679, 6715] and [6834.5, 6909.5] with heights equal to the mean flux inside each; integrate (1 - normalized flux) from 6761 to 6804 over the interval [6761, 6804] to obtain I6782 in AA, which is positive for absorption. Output 1.3 AA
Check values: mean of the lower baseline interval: 1.34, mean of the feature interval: 1.24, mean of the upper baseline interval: 1.22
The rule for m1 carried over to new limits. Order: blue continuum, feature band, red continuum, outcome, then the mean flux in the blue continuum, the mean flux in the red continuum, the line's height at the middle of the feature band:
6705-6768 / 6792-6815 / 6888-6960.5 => 0.01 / 1.26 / 1.29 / 1.27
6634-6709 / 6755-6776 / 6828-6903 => 0.03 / 1.33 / 1.22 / 1.28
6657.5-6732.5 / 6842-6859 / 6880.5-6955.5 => 0.04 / 1.29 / 1.27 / 1.28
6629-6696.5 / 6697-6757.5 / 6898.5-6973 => 0.04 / 1.32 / 1.31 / 1.32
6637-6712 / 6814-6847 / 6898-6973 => 0.09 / 1.33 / 1.31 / 1.32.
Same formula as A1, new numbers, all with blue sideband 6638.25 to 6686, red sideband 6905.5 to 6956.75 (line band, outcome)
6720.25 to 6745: 0.06 mag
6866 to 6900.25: 0.09 mag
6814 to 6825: 0.07 mag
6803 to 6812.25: 0.03 mag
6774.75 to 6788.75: 0.04 mag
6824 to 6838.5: 0.09 mag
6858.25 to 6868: 0.03 mag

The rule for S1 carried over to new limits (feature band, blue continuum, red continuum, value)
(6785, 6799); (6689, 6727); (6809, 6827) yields 0.06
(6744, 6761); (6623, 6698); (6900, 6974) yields 0.65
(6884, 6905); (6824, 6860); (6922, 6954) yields 0.98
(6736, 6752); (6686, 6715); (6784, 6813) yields 0.26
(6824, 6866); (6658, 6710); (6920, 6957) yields 3.09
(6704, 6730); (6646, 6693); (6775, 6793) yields 0.60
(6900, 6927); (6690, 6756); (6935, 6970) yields 2.15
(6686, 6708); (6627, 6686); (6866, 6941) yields -0.31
